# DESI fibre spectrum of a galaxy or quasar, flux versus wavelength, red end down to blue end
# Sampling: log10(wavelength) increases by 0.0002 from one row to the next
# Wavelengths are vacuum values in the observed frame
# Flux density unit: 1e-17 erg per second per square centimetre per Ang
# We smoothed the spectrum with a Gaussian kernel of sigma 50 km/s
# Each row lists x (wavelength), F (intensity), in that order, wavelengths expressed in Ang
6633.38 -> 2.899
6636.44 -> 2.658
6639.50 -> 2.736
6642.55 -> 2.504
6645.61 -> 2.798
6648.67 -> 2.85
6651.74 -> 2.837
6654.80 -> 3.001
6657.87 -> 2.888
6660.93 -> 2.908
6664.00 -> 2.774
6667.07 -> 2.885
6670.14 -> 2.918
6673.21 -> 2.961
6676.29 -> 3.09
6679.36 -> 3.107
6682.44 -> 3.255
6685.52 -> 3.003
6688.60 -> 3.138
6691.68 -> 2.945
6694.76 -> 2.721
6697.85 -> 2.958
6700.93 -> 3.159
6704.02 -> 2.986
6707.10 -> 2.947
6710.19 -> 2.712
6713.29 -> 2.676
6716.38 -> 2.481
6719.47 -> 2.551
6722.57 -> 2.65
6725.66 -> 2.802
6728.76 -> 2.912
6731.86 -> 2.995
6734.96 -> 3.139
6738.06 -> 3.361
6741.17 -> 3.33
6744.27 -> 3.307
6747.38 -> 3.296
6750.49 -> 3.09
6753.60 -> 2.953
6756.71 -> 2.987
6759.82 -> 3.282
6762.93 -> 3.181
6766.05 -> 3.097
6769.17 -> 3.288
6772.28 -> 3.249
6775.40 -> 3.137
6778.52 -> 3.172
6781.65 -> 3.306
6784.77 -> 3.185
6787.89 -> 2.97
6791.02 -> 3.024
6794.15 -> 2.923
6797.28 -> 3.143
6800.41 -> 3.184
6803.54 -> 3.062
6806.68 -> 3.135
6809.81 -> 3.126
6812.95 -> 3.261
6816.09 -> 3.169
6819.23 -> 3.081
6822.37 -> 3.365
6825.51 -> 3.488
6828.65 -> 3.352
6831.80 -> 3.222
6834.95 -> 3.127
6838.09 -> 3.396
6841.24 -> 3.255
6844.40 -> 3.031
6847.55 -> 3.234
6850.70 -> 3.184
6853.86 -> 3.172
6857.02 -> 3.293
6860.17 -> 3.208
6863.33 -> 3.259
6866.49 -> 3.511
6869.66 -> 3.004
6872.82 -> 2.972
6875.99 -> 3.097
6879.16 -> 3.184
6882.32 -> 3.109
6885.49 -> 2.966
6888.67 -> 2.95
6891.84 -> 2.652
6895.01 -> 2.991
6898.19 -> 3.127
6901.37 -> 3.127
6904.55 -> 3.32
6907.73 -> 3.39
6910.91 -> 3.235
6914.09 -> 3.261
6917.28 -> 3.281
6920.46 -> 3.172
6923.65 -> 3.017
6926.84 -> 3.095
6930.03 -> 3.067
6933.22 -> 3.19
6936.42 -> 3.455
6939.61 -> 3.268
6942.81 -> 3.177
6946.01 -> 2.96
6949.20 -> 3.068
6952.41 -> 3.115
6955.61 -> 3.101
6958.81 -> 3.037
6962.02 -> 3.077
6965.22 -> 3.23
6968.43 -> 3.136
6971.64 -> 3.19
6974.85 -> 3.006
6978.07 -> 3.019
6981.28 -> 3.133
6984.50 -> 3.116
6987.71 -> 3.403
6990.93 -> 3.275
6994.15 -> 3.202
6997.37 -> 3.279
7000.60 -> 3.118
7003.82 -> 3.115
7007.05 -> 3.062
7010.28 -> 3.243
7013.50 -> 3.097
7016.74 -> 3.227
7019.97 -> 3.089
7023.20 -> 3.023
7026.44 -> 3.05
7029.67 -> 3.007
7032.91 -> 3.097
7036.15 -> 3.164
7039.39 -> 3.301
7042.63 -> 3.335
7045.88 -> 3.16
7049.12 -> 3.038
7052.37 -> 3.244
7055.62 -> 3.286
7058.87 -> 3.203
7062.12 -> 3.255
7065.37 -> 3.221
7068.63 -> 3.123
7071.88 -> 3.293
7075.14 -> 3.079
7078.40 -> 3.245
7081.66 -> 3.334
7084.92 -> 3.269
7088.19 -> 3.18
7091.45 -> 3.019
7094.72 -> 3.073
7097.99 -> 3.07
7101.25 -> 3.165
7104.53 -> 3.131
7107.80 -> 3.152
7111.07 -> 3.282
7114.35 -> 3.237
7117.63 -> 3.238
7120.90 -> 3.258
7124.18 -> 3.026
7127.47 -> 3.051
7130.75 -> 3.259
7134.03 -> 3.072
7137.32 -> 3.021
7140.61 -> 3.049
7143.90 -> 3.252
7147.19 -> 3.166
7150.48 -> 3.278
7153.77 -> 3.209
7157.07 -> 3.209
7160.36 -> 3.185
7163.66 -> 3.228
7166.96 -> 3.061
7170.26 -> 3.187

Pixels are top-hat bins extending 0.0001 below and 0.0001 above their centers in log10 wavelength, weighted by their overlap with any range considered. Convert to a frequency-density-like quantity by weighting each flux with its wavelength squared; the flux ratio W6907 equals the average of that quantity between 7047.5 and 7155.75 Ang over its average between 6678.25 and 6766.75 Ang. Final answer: 1.18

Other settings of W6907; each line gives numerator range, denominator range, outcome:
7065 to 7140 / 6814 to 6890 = 1.06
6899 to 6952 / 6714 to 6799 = 1.09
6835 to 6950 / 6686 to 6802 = 1.09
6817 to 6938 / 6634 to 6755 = 1.14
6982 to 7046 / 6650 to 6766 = 1.16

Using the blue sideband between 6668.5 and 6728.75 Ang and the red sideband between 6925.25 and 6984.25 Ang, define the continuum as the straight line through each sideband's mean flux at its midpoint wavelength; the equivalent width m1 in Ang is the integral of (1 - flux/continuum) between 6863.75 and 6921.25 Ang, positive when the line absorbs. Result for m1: -1.1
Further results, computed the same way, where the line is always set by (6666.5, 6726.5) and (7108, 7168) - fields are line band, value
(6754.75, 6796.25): -2.7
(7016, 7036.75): 0.1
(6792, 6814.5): -1.2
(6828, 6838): -0.9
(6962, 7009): -1.3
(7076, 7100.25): -0.2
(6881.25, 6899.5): 0.4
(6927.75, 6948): -0.9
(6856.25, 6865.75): -0.9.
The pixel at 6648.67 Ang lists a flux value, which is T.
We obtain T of 2.85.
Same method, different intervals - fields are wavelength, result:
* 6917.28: 3.281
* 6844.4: 3.031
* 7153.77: 3.209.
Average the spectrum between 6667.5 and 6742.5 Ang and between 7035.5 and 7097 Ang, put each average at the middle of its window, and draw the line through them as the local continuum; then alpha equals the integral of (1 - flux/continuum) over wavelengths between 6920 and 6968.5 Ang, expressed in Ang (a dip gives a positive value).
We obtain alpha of -0.3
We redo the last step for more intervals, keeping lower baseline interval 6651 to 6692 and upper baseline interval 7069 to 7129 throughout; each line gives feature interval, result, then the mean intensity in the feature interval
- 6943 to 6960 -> 0.2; 3.07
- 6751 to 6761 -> -0.2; 3.07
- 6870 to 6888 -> 0.1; 3.06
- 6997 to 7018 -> -0.2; 3.15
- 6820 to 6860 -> -2.6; 3.26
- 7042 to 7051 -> 0.0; 3.16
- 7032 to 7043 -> -0.3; 3.22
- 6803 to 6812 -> -0.2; 3.12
